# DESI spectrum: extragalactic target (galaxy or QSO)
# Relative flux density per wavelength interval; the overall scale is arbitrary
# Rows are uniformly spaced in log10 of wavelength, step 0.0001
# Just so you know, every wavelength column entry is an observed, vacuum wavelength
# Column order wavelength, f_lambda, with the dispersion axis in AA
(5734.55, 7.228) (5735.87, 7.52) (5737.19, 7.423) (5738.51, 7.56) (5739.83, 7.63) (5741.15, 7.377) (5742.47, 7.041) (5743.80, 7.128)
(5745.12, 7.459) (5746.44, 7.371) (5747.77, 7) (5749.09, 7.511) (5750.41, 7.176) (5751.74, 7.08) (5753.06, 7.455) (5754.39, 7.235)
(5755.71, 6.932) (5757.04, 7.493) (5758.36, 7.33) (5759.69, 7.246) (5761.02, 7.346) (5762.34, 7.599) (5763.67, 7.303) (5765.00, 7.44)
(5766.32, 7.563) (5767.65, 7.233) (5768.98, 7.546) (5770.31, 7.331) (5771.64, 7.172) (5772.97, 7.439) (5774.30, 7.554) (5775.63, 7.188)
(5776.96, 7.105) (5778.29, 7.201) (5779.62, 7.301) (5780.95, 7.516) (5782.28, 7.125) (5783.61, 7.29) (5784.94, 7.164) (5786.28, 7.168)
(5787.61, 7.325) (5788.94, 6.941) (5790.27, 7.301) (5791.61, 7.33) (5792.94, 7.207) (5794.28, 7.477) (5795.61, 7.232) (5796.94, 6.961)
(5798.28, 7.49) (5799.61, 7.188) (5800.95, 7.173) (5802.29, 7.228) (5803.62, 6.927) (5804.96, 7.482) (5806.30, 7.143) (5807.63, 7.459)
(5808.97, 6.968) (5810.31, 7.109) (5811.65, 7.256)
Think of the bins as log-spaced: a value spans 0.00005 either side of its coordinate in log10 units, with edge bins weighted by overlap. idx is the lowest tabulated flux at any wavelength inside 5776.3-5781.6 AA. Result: 7.105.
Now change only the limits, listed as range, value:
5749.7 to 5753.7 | 7.08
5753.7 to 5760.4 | 6.932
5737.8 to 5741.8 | 7.377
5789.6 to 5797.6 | 6.961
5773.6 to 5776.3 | 7.188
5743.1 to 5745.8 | 7.128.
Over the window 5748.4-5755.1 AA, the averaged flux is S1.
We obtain 7.29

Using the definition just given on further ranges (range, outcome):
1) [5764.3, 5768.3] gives 7.42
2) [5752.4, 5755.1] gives 7.34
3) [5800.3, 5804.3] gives 7.11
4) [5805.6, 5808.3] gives 7.31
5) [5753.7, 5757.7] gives 7.22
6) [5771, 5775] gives 7.38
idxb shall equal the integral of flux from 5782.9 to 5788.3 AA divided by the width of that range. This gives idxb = 7.24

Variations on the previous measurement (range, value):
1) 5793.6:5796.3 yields 7.36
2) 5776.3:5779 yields 7.16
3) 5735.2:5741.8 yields 7.51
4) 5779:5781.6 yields 7.41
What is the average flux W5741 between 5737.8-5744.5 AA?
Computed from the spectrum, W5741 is 7.35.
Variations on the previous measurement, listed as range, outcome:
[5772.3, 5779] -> 7.3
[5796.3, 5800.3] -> 7.21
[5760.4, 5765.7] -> 7.44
